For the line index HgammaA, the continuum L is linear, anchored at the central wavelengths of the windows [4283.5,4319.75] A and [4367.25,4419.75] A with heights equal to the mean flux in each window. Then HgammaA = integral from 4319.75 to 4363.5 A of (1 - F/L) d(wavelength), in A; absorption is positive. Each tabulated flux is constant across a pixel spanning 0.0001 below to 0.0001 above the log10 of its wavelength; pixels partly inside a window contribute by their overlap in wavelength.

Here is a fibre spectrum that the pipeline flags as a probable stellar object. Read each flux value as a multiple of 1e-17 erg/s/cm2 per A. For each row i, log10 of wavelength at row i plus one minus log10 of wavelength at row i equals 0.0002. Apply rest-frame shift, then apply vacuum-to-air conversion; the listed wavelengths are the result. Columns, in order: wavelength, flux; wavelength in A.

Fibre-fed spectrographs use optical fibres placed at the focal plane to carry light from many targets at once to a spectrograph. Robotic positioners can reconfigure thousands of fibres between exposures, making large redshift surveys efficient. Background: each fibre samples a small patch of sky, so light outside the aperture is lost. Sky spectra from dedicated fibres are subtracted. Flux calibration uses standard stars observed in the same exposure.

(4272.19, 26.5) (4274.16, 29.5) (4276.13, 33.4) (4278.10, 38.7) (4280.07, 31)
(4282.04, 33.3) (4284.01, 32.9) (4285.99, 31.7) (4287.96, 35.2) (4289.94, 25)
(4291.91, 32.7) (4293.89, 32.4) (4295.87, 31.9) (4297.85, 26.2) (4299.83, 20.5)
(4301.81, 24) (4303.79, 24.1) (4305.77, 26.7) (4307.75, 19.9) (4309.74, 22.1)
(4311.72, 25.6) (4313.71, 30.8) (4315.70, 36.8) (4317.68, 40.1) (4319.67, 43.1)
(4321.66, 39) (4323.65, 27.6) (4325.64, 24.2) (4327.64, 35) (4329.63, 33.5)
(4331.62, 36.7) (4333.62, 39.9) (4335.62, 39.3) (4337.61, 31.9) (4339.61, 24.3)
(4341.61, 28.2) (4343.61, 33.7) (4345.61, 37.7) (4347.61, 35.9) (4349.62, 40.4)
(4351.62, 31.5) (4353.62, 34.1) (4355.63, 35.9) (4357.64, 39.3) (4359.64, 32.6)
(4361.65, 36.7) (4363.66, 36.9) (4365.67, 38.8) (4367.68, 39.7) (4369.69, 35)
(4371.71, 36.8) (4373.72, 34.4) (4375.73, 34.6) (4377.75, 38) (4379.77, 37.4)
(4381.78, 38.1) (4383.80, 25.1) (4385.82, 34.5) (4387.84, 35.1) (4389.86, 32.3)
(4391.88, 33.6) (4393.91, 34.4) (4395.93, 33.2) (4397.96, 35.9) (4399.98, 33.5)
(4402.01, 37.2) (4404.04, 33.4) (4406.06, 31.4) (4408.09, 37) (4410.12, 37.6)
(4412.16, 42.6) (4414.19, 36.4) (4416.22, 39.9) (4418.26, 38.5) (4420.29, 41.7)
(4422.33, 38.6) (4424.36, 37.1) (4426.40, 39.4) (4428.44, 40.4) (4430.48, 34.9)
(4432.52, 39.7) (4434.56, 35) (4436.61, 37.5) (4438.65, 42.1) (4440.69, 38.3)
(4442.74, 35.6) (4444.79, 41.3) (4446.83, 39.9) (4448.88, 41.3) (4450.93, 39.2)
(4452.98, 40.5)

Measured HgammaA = -3.32 A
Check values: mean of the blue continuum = 29.2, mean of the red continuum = 35.6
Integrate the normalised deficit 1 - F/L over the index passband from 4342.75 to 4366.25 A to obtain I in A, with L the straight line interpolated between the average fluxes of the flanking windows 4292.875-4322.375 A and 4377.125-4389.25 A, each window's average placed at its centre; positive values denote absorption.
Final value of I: -2.5 A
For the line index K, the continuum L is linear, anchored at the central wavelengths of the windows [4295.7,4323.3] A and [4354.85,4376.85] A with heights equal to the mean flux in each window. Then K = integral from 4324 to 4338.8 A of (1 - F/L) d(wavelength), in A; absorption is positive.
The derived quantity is -0.9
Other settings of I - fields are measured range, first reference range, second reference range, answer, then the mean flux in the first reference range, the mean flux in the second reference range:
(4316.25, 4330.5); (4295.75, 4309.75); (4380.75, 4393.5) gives -4.6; 24.1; 33.2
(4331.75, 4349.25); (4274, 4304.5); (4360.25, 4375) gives 0.1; 30.2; 36.7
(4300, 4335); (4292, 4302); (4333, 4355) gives -0.3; 27.7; 34.2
